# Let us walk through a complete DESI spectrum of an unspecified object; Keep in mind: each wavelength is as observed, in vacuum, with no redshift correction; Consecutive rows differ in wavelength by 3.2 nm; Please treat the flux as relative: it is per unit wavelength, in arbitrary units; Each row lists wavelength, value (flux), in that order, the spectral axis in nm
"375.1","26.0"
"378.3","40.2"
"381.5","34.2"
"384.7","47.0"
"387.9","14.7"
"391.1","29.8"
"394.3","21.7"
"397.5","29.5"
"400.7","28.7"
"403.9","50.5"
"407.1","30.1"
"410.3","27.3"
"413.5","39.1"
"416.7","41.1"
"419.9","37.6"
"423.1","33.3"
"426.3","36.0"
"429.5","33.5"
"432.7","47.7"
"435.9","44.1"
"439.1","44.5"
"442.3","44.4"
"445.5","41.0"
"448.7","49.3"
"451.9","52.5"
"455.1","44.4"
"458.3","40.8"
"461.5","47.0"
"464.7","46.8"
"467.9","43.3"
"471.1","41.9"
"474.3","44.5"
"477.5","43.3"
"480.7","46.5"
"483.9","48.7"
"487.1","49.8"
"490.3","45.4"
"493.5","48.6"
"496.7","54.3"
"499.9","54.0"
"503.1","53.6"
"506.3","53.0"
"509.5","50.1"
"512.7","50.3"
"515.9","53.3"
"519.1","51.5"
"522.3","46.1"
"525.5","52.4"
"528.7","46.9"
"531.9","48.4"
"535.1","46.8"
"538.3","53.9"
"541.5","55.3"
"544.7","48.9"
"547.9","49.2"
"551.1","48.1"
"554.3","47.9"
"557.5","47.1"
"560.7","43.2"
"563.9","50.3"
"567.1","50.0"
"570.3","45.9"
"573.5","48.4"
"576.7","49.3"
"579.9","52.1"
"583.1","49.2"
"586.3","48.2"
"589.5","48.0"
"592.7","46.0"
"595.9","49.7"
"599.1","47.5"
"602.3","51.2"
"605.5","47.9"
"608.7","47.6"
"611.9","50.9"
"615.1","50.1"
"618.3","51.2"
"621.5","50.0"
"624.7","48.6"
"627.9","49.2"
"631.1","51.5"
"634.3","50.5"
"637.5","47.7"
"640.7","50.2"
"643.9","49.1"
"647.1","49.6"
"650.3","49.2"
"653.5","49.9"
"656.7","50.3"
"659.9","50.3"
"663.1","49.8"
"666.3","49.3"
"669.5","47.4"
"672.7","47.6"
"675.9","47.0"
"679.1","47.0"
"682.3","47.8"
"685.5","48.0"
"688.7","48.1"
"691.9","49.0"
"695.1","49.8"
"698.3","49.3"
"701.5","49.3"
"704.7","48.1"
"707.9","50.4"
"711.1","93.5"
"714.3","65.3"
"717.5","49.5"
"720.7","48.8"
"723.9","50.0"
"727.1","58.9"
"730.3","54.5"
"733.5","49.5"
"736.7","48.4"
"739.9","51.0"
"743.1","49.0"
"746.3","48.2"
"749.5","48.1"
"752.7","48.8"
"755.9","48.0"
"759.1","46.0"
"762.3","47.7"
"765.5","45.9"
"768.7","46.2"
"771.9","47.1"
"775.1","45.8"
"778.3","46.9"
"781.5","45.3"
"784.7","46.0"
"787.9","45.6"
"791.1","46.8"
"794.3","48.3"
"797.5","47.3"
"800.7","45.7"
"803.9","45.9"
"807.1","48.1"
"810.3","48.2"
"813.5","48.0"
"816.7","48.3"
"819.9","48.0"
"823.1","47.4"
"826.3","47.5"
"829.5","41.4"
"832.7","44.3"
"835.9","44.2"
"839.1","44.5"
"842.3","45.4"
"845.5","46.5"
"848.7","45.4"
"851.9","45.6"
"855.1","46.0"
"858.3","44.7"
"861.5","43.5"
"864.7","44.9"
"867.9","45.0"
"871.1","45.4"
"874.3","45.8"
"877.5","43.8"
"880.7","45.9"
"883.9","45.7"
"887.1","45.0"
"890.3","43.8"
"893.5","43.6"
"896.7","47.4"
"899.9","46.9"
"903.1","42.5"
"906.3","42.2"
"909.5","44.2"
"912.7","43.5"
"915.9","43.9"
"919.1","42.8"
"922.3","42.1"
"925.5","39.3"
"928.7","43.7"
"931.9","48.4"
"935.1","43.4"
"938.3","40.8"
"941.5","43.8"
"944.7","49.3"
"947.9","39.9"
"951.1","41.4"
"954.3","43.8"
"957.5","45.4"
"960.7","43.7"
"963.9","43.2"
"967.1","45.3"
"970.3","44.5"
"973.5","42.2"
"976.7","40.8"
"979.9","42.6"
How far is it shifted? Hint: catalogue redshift 0.08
